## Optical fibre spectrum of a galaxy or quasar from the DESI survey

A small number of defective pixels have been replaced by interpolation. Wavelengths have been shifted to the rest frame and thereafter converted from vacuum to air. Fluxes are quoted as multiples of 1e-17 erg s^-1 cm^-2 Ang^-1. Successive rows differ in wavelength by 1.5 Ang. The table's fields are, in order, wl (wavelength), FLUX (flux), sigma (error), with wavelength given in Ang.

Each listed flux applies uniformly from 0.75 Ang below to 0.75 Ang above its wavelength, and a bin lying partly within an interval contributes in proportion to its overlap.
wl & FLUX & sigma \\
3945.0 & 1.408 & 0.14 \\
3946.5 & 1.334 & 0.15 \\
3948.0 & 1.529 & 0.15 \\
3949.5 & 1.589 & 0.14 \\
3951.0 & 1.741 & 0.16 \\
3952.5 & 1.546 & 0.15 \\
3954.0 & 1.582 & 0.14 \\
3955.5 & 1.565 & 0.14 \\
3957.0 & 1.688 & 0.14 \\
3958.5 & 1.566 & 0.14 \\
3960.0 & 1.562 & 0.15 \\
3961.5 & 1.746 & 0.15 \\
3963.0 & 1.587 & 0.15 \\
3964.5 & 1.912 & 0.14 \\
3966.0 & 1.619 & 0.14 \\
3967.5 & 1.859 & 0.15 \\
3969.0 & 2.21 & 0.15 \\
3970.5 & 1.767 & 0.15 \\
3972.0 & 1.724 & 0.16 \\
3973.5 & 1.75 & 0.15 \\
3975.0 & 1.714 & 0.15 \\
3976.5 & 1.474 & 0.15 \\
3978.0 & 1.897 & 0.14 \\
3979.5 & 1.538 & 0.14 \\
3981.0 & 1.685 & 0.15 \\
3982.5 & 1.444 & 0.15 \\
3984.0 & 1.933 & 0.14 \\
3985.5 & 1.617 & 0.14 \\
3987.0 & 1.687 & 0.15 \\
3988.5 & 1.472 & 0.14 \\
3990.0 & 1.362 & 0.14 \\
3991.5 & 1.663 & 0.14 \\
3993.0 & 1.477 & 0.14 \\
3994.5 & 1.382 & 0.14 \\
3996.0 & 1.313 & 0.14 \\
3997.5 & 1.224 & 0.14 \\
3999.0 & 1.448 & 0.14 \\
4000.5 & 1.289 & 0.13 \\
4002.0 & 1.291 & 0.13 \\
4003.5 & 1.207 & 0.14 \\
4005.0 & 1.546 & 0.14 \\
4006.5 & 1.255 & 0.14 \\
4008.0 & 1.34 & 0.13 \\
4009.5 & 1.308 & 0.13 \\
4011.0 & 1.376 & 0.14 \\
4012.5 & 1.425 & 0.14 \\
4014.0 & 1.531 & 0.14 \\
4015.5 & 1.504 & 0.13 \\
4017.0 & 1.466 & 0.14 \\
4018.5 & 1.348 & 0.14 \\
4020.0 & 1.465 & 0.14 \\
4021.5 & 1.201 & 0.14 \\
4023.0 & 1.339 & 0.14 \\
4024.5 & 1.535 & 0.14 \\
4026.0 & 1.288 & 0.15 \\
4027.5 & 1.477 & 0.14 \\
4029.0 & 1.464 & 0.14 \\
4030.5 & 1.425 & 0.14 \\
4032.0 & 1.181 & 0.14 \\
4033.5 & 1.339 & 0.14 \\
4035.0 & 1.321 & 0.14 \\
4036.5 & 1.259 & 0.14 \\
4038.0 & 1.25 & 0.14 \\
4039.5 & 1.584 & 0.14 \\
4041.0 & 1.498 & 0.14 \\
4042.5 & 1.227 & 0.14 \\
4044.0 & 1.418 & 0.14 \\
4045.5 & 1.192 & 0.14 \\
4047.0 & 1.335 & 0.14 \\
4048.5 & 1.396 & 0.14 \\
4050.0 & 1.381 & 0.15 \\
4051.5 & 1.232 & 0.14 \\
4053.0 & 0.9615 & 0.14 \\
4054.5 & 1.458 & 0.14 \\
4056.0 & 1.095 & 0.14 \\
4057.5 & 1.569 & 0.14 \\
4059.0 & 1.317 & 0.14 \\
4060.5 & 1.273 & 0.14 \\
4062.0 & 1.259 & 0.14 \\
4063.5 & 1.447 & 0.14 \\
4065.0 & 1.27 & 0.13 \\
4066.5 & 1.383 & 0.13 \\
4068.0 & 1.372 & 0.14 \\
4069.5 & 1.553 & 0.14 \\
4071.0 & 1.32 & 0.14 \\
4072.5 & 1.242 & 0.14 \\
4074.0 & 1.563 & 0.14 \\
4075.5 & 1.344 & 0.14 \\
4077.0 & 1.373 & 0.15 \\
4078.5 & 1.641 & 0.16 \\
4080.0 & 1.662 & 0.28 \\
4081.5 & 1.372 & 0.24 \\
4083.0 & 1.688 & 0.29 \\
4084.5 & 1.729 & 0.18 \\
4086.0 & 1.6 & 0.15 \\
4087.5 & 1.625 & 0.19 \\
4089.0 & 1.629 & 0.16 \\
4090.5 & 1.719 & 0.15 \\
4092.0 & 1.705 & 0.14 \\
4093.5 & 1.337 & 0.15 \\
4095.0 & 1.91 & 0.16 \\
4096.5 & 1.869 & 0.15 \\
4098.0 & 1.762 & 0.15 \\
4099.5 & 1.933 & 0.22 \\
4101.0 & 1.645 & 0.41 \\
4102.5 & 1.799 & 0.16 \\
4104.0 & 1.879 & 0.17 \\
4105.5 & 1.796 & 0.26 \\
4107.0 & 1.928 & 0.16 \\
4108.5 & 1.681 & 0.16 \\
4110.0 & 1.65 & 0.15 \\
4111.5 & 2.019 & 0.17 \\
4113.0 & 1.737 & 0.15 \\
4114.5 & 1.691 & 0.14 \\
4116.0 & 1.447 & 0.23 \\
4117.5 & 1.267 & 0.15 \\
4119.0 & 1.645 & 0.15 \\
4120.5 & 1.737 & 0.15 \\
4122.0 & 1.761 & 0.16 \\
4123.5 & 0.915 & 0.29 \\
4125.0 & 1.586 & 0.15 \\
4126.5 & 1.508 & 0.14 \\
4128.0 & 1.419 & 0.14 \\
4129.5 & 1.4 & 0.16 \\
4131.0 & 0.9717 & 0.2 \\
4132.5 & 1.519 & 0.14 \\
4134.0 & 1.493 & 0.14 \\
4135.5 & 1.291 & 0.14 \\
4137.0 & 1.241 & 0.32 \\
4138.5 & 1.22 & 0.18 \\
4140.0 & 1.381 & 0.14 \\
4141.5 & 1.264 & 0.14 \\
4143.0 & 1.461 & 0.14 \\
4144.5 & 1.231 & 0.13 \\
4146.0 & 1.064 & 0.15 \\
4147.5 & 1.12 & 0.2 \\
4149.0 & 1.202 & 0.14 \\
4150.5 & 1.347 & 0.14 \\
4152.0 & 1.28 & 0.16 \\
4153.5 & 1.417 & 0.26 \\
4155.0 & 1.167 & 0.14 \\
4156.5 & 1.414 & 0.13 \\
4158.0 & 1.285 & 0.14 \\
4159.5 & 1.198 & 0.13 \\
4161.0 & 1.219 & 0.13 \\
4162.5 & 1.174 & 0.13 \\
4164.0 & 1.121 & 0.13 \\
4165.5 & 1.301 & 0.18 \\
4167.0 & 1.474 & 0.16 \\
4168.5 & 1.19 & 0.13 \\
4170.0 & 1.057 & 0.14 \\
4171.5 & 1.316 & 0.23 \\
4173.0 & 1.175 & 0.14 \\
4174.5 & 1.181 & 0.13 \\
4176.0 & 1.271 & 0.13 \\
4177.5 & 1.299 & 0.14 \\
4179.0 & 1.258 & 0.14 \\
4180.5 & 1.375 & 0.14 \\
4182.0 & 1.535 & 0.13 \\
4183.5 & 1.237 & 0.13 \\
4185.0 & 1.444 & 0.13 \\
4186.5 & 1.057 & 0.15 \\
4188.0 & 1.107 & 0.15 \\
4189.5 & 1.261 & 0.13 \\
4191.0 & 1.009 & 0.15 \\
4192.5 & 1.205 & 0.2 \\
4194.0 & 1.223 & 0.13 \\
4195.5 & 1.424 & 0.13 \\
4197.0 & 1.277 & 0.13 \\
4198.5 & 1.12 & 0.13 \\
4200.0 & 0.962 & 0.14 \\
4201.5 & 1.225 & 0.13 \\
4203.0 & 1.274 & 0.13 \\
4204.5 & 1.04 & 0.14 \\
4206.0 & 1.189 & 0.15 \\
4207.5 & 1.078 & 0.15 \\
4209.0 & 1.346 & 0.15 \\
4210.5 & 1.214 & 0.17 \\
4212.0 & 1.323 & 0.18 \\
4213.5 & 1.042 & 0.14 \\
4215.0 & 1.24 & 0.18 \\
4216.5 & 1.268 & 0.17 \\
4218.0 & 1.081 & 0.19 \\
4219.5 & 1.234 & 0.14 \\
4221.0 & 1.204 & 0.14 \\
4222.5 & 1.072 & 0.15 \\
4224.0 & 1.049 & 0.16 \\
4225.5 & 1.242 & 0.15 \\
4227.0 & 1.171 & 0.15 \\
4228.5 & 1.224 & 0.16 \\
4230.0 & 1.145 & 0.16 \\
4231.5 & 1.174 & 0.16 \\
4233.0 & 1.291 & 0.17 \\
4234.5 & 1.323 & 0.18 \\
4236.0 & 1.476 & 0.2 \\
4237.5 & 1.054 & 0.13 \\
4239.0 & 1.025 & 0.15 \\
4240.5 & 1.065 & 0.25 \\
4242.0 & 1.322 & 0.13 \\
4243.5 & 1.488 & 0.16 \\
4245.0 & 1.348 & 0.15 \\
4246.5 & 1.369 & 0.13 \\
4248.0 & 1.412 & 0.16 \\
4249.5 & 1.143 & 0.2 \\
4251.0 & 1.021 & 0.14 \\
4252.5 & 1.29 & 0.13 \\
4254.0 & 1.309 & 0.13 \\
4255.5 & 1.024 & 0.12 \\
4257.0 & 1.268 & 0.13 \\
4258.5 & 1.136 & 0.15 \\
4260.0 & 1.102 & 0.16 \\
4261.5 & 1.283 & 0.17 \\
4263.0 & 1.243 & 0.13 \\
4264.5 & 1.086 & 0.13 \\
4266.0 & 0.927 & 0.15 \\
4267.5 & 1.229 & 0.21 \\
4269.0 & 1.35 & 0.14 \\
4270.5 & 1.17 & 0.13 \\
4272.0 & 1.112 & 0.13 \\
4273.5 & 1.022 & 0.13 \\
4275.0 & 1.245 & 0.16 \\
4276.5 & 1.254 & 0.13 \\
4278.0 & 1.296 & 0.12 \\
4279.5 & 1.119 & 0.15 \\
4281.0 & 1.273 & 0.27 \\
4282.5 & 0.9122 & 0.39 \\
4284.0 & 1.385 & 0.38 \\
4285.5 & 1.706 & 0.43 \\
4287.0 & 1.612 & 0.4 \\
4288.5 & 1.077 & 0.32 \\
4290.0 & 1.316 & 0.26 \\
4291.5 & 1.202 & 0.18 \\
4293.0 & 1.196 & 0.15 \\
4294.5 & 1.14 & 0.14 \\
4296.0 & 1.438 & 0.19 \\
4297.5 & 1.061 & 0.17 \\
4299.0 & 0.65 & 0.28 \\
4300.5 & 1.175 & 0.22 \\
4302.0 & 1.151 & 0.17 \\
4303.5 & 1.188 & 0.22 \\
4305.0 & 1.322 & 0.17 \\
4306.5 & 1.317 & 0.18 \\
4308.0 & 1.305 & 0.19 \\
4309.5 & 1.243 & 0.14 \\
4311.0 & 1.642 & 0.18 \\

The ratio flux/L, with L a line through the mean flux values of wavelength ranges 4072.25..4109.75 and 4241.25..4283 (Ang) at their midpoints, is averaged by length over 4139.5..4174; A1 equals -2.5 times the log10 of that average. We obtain 0.186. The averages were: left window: 1.66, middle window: 1.25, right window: 1.21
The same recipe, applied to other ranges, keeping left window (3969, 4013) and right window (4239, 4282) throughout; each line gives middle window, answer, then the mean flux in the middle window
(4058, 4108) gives -0.12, 1.57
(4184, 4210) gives 0.08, 1.19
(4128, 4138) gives 0.02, 1.32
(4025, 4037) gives 0.09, 1.35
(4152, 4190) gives 0.04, 1.26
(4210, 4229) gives 0.06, 1.18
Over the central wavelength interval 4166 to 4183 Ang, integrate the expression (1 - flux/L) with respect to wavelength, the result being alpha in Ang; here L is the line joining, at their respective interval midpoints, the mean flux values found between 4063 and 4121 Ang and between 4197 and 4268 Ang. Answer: 1.0 Ang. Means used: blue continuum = 1.61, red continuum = 1.2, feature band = 1.28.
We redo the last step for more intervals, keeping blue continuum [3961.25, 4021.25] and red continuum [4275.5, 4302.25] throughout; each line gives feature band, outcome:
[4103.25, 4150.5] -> -2.3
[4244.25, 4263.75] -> 0.5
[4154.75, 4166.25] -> 1.0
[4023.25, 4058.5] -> 3.5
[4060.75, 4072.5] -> 0.8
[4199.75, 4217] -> 1.6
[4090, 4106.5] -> -3.9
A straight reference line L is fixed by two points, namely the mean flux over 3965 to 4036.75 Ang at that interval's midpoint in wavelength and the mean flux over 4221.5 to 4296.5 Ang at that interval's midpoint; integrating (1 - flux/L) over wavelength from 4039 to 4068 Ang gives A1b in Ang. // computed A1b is 2.1 Ang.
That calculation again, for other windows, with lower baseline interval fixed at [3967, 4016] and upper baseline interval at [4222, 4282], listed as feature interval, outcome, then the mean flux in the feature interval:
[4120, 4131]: -0.57 Ang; 1.43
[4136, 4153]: 1.04 Ang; 1.26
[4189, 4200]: 0.67 Ang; 1.2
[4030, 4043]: 1.18 Ang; 1.34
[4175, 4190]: 0.10 Ang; 1.28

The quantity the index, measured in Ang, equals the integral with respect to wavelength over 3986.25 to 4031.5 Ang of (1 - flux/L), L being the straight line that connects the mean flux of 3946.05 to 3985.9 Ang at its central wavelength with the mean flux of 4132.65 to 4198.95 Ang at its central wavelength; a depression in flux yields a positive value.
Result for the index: 5.3 Ang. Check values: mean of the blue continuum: 1.68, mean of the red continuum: 1.26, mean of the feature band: 1.4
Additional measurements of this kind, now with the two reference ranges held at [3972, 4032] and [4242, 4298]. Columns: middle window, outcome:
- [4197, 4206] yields 1.0 Ang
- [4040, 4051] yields 0.6 Ang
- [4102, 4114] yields -3.8 Ang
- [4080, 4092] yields -2.1 Ang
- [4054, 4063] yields 0.6 Ang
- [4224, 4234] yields 0.6 Ang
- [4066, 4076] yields 0.1 Ang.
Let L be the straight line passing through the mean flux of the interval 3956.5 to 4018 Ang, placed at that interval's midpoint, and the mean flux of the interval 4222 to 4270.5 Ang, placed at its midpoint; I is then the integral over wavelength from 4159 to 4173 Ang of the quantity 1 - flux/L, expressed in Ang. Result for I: 1.0 Ang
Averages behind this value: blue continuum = 1.56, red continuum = 1.21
